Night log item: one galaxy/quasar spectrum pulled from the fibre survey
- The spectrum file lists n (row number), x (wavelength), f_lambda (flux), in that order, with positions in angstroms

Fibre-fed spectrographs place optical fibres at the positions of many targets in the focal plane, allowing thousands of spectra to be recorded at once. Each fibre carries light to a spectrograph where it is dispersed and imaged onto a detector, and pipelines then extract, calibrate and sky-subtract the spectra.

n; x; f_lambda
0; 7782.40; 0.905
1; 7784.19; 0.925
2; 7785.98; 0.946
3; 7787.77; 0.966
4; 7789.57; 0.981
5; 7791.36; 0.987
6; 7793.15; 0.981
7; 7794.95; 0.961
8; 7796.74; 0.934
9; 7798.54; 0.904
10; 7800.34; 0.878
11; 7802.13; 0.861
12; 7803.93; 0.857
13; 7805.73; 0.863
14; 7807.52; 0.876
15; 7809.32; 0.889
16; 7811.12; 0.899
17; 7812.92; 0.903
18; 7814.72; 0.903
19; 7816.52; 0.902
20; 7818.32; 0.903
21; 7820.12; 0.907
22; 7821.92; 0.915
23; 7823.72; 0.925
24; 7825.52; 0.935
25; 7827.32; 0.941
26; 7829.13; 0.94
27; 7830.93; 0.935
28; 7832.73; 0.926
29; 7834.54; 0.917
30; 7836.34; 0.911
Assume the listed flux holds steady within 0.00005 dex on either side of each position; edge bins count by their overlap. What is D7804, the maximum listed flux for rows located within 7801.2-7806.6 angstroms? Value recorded 0.863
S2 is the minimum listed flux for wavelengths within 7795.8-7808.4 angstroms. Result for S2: 0.857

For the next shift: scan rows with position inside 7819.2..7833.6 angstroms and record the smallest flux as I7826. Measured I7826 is 0.907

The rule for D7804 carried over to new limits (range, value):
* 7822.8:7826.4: 0.935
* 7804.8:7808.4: 0.876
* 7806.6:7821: 0.907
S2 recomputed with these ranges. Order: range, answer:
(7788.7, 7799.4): 0.904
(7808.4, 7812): 0.889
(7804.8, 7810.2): 0.863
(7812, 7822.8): 0.902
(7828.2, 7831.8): 0.935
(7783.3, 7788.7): 0.925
